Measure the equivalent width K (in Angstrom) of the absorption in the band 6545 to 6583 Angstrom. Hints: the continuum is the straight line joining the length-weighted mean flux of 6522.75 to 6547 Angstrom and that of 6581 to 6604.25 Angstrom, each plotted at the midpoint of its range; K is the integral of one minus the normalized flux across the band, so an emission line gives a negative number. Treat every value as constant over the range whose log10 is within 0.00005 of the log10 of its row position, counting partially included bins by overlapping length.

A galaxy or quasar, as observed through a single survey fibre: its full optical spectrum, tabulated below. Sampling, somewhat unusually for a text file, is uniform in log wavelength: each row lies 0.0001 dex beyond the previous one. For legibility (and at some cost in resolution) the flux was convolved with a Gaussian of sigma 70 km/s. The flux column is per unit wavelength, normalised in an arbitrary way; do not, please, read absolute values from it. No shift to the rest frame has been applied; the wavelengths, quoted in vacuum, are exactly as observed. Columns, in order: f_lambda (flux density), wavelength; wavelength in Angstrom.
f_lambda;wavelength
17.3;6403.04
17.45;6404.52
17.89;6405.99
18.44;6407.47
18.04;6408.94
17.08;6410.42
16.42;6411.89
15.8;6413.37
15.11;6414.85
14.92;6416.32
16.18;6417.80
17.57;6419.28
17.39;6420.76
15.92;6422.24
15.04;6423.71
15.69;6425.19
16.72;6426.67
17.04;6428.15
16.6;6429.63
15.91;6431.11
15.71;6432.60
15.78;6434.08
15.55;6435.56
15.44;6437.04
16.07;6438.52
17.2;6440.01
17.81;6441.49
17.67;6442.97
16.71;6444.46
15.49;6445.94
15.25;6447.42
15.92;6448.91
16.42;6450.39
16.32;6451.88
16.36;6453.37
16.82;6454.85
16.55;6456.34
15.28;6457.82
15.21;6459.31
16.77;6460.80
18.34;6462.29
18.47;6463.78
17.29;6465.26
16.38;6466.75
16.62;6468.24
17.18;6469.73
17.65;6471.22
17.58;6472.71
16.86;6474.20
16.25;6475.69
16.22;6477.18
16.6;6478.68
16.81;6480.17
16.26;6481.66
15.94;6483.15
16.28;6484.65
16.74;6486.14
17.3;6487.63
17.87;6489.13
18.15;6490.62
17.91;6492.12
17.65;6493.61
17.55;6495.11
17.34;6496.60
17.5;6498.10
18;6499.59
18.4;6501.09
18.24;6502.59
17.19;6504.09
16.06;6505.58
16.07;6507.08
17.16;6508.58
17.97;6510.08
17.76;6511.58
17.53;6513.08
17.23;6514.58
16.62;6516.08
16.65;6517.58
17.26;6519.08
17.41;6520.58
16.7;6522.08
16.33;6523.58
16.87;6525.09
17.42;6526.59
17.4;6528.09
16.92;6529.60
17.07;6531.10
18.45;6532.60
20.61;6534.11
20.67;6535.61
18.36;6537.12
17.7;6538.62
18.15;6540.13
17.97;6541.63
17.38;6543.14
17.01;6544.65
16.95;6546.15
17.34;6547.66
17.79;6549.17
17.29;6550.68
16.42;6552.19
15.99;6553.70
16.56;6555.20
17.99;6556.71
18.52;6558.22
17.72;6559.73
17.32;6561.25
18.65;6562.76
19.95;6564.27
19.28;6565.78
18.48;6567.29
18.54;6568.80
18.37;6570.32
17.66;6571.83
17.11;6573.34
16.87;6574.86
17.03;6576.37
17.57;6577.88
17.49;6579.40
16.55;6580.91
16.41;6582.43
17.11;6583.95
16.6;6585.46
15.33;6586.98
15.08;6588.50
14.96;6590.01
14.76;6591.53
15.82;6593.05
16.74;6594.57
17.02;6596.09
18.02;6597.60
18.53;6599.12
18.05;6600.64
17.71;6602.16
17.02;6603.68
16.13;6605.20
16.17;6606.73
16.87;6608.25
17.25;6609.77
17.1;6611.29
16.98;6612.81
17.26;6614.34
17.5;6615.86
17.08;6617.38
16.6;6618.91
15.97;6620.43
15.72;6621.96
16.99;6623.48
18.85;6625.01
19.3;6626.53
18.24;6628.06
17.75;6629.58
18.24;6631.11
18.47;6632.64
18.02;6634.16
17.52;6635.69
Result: -0.9 Angstrom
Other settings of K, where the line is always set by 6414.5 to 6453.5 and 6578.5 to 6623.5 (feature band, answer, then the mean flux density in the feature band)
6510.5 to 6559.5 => -3.00 Angstrom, 17.5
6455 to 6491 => -1.13 Angstrom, 16.8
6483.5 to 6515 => -1.92 Angstrom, 17.4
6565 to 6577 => -0.96 Angstrom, 17.9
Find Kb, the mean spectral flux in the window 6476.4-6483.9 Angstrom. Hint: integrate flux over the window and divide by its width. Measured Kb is 16.4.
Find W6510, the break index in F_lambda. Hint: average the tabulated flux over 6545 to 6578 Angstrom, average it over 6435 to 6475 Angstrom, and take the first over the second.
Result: 1.1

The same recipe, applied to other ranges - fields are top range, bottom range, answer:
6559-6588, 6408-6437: 1.08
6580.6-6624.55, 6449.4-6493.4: 0.99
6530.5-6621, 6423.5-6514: 1.03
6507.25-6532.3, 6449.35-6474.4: 1.02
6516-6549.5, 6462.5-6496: 1.03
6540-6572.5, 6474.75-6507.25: 1.04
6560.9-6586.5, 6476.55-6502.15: 1.03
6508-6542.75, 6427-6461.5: 1.09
